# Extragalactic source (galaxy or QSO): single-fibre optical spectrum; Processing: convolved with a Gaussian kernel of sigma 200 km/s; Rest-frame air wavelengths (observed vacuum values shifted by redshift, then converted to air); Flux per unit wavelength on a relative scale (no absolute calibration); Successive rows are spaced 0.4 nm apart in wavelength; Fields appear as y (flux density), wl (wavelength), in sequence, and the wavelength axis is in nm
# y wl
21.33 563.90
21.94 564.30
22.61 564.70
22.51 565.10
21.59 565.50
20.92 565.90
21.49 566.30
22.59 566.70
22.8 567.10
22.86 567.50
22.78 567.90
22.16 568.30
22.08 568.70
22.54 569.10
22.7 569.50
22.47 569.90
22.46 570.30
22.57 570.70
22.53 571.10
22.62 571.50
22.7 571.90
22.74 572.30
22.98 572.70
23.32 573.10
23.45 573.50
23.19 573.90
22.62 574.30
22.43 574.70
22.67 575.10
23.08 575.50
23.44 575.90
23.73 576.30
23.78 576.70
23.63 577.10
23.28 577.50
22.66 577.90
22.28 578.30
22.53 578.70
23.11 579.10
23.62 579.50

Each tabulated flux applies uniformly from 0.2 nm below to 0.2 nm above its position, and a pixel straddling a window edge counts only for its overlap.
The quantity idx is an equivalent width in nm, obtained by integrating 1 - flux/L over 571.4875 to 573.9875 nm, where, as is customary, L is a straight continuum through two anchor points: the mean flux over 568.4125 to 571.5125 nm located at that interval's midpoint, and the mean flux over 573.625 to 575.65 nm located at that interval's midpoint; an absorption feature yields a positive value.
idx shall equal -0.038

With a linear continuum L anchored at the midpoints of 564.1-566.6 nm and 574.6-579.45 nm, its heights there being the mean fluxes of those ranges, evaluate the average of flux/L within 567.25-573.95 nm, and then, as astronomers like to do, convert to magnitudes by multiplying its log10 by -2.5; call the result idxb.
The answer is -0.01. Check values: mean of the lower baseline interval 21.9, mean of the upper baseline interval 23.1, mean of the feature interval 22.7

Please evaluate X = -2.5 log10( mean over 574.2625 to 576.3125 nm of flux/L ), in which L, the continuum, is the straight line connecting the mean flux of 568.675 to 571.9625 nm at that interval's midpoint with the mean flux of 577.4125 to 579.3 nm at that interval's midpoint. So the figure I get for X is -0.01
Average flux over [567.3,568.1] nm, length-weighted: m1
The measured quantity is 22.8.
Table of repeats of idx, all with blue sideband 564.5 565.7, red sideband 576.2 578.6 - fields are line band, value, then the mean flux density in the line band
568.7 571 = 0.009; 22.5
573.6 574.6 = 0.001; 22.9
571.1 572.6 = 0.004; 22.7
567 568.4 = -0.015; 22.7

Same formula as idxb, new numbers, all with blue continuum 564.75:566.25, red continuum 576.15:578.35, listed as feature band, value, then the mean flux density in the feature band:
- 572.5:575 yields -0.008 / 23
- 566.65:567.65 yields -0.039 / 22.8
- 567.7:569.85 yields -0.013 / 22.5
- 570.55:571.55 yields -0.005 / 22.6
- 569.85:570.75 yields -0.006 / 22.5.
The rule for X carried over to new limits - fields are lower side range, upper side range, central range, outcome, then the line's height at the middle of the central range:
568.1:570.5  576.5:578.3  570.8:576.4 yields -0.01 mag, 22.8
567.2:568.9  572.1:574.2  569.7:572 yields 0.01 mag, 22.8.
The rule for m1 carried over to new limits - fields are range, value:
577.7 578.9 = 22.5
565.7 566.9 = 21.7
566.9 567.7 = 22.8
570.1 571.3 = 22.5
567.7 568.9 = 22.3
